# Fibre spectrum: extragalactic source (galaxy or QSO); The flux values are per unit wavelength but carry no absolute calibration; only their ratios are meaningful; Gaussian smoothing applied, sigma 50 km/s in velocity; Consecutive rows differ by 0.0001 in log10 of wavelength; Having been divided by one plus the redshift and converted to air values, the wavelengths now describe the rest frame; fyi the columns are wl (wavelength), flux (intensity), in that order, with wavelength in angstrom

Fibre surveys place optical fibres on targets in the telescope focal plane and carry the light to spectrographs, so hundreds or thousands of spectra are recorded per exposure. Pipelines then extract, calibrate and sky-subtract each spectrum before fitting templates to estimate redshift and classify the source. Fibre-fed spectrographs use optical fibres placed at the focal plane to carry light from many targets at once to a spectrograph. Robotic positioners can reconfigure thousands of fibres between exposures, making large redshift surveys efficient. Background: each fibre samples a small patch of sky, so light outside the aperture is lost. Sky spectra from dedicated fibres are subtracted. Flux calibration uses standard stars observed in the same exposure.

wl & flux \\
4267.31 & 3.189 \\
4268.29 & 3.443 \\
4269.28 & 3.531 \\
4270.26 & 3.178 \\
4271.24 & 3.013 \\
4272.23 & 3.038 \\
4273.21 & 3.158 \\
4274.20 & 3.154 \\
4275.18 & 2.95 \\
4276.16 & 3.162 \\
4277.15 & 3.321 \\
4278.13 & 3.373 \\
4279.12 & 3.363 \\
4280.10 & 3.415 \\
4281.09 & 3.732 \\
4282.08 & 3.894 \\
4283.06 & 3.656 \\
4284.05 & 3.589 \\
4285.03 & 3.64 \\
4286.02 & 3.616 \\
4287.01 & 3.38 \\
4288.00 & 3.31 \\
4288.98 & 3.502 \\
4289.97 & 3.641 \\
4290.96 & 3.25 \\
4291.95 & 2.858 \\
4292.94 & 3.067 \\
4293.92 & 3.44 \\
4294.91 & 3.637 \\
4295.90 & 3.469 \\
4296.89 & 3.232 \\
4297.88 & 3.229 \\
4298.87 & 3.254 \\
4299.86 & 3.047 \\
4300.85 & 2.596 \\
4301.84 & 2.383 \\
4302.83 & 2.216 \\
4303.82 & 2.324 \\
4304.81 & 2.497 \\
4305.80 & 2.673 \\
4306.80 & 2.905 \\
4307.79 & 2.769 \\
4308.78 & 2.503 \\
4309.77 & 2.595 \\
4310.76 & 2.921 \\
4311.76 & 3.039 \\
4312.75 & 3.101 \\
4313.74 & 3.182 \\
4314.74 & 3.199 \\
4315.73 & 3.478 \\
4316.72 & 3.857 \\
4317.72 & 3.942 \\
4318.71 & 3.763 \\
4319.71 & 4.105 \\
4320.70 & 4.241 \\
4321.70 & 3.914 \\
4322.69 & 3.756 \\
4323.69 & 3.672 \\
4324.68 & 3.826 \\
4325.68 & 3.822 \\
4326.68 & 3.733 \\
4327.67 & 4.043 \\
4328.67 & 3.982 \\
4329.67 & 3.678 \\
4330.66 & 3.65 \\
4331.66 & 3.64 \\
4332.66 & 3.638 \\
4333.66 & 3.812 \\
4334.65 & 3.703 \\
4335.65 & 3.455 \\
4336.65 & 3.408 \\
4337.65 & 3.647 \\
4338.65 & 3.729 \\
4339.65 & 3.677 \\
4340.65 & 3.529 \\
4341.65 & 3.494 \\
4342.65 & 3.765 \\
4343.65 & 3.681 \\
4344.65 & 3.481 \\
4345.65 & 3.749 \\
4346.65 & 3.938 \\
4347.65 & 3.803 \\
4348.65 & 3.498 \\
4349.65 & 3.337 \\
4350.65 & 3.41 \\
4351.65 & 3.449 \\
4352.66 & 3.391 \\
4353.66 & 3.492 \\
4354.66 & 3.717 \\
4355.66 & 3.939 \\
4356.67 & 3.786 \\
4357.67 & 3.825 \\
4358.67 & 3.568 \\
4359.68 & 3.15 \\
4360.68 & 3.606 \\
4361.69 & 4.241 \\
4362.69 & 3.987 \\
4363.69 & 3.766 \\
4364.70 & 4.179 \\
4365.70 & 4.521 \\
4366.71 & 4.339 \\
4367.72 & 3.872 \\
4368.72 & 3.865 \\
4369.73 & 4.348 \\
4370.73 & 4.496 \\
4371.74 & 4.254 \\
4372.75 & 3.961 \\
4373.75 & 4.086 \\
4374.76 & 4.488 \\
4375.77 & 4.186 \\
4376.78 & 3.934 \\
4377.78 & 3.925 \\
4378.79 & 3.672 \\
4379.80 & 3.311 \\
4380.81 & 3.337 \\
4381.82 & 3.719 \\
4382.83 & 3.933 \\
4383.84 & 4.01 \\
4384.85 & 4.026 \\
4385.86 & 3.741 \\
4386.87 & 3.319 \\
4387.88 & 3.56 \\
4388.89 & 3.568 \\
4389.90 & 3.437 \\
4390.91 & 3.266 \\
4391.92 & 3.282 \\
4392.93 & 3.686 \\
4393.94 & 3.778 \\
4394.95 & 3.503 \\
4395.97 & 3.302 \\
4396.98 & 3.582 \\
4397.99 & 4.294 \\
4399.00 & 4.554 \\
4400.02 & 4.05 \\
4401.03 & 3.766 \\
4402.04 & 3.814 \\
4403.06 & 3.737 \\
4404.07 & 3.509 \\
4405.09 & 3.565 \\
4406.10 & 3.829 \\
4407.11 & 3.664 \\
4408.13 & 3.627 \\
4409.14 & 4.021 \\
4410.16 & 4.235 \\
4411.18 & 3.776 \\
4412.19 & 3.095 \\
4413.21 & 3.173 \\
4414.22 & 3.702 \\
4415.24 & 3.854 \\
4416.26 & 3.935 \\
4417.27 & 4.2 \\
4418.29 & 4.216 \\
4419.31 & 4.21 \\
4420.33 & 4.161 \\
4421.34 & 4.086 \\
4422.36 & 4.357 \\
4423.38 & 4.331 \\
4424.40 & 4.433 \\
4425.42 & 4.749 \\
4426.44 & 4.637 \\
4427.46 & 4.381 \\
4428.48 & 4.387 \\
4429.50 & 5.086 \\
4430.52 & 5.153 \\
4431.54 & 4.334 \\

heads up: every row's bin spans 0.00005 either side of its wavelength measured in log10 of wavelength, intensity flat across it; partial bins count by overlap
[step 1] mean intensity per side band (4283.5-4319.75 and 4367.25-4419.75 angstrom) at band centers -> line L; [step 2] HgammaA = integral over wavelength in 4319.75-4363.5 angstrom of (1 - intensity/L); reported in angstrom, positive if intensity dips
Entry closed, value -3.3 angstrom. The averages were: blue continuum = 3.16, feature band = 3.7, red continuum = 3.81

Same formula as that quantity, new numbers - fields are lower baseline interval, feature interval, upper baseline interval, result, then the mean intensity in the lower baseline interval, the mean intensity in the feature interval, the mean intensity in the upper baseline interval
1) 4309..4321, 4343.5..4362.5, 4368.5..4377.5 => 1.4 angstrom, 3.42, 3.64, 4.18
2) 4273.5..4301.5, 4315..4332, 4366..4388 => -1.1 angstrom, 3.34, 3.82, 3.94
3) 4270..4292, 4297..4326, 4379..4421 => 2.3 angstrom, 3.37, 3.2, 3.74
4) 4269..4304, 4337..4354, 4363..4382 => 0.8 angstrom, 3.25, 3.59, 4.02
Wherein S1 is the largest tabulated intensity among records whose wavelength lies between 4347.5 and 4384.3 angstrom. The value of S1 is 4.521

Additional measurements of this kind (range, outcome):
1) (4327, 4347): 4.043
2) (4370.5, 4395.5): 4.496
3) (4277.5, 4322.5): 4.241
